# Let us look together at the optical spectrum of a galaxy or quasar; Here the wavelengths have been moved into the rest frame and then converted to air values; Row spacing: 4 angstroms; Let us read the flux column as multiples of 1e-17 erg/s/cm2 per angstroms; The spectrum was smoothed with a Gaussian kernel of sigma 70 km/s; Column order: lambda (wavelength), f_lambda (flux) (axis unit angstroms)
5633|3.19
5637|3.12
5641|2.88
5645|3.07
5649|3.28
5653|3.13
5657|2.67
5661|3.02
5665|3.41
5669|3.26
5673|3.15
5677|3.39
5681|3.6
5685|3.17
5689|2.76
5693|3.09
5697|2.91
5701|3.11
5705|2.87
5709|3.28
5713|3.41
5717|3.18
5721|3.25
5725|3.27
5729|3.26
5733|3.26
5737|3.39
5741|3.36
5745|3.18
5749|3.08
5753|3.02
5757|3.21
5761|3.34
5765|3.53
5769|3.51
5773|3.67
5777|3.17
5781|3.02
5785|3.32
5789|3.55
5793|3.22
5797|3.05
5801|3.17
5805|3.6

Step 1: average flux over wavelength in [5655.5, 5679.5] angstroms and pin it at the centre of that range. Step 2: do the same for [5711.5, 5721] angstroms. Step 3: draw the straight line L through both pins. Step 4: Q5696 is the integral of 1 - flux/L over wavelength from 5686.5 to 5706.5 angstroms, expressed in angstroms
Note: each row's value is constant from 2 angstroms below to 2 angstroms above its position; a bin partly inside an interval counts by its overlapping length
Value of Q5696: 1.7 angstroms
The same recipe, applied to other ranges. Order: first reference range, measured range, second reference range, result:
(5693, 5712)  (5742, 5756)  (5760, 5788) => 0.6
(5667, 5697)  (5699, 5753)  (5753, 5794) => 0.7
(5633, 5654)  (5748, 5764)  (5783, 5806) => 0.3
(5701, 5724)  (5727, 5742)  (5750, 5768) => -0.4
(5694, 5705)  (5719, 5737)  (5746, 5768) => -0.9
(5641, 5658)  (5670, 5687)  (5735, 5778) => -1.1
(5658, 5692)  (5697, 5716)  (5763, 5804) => 0.6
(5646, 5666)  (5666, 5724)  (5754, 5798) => -0.3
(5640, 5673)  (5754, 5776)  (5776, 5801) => -1.5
